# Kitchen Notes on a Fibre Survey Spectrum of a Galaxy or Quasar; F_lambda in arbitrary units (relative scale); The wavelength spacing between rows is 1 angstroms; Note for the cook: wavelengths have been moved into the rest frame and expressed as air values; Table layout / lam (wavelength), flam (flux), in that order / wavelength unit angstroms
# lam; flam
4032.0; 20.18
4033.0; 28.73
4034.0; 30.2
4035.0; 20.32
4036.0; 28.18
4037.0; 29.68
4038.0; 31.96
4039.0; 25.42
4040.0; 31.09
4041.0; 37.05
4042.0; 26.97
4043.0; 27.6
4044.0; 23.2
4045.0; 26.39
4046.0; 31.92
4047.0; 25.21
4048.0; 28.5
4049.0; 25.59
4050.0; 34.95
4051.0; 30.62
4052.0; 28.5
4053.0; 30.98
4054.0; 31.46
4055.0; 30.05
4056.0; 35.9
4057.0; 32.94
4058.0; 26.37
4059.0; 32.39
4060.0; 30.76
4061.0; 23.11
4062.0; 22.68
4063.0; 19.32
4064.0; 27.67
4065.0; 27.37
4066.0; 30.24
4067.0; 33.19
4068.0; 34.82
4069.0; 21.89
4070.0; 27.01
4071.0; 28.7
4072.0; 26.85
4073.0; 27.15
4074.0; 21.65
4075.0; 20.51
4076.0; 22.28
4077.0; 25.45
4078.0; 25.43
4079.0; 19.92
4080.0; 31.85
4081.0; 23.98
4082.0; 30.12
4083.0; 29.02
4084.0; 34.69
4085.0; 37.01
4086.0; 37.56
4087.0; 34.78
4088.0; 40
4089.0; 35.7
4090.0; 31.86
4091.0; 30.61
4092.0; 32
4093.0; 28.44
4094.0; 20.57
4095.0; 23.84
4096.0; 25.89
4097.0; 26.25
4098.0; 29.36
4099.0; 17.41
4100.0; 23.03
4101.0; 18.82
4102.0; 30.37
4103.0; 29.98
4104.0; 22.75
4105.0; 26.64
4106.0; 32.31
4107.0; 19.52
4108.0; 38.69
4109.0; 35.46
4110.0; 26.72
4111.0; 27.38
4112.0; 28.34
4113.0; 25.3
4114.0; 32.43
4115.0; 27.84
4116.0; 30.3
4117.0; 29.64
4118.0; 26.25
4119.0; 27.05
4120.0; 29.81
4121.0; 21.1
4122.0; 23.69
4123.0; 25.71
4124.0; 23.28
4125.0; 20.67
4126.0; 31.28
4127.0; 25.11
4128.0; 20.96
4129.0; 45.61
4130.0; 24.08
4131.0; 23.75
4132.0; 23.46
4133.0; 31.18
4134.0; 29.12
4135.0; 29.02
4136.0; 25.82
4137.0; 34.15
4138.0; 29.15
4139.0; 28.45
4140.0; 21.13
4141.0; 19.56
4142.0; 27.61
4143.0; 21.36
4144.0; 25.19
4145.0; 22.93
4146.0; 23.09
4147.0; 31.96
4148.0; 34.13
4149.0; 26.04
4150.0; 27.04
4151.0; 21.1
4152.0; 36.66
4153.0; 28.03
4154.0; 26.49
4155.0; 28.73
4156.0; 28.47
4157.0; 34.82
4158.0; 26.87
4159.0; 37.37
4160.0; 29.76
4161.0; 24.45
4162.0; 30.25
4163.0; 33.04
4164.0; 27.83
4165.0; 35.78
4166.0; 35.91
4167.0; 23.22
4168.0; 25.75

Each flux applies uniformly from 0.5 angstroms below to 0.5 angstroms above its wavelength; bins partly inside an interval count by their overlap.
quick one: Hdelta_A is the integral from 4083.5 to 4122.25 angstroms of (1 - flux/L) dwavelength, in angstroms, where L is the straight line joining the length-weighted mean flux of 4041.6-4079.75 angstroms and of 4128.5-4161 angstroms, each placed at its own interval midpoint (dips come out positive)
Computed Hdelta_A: -1.25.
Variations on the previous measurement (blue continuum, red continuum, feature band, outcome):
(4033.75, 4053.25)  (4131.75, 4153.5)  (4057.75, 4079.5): 1.7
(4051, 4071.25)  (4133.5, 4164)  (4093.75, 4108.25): 1.5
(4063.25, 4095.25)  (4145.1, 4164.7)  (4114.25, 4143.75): 2.3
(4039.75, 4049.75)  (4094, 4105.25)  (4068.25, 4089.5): -2.2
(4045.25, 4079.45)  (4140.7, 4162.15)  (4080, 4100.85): -1.3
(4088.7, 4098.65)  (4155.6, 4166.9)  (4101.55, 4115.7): 0.0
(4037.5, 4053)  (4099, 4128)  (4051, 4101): -0.4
